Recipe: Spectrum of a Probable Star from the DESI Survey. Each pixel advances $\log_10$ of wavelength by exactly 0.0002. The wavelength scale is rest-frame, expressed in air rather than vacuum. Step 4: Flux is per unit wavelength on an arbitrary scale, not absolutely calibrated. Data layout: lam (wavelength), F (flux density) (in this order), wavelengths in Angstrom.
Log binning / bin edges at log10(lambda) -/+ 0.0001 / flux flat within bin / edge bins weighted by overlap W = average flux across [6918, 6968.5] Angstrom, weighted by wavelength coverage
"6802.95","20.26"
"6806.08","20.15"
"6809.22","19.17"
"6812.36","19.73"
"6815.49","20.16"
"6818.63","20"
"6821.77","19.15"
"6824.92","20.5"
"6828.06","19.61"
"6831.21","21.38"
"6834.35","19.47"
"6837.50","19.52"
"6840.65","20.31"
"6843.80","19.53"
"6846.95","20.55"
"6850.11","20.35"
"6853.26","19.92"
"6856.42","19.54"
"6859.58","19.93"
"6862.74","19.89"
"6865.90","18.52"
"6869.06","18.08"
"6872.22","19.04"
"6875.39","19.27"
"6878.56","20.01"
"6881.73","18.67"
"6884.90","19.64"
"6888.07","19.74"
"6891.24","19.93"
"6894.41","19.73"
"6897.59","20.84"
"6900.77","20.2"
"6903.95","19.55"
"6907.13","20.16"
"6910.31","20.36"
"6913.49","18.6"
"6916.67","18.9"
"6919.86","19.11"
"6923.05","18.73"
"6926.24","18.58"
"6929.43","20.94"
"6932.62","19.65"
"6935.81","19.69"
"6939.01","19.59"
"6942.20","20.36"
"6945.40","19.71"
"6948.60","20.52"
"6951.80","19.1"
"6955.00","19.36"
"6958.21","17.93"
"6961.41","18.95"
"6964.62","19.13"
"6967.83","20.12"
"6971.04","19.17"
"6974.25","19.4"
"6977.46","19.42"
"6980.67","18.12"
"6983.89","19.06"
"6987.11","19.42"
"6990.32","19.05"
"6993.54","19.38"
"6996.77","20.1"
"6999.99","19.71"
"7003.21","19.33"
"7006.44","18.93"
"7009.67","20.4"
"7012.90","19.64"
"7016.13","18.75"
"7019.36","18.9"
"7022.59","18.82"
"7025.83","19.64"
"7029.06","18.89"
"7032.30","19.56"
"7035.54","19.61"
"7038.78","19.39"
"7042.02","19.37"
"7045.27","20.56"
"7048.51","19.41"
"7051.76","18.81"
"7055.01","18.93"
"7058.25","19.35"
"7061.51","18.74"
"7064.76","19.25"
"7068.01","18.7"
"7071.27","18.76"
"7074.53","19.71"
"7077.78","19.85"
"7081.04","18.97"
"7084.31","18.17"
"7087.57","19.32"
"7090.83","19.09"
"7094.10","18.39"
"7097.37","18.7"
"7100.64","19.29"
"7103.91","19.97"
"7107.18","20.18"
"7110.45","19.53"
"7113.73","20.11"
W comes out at 19.4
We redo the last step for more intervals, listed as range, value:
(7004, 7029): 19.3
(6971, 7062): 19.3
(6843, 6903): 19.7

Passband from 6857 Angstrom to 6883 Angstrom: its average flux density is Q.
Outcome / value 19.2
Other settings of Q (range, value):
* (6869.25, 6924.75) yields 19.5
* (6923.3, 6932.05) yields 19.6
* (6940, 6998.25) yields 19.4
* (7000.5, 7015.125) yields 19.5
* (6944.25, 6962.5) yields 19.3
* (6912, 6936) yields 19.3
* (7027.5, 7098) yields 19.2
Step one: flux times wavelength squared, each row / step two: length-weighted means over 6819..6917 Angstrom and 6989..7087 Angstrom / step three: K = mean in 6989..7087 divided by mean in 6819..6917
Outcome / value 1.03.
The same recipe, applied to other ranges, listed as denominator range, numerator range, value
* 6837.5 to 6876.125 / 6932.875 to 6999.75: 1.02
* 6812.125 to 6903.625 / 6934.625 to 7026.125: 1.02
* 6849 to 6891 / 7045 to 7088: 1.04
